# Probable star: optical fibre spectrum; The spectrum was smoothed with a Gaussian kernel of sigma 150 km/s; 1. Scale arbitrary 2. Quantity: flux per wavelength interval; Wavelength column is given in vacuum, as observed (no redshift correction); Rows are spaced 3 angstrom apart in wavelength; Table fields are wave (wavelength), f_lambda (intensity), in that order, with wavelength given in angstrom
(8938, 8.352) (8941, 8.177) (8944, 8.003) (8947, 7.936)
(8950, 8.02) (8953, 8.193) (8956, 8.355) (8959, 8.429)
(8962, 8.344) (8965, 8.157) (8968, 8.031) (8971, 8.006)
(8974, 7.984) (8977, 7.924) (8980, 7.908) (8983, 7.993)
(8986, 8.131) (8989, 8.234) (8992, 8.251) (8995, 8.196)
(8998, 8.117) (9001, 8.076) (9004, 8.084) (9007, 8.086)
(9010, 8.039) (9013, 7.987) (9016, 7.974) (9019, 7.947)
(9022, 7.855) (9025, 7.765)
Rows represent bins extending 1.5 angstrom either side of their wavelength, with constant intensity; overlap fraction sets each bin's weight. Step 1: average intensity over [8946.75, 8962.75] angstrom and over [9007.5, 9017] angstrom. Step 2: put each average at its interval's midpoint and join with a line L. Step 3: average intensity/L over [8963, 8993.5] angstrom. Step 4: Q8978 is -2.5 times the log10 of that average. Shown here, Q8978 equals 0.01 mag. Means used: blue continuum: 8.23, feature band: 8.07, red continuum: 8.01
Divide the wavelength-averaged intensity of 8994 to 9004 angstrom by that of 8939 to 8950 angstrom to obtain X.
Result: 1.0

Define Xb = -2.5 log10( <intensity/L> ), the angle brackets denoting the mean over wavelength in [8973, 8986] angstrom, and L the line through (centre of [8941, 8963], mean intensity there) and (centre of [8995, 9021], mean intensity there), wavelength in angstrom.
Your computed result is 0.02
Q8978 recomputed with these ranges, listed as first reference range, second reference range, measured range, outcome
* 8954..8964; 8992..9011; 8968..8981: 0.04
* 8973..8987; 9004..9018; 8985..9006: -0.02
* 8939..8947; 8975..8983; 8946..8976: -0.02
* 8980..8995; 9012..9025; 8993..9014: -0.01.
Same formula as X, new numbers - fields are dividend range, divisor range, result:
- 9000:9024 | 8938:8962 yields 0.98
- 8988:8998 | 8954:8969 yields 0.99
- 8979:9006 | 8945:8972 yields 0.99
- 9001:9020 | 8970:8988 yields 1.00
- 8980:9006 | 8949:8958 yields 0.99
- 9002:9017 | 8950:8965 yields 0.97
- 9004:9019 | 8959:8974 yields 0.98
